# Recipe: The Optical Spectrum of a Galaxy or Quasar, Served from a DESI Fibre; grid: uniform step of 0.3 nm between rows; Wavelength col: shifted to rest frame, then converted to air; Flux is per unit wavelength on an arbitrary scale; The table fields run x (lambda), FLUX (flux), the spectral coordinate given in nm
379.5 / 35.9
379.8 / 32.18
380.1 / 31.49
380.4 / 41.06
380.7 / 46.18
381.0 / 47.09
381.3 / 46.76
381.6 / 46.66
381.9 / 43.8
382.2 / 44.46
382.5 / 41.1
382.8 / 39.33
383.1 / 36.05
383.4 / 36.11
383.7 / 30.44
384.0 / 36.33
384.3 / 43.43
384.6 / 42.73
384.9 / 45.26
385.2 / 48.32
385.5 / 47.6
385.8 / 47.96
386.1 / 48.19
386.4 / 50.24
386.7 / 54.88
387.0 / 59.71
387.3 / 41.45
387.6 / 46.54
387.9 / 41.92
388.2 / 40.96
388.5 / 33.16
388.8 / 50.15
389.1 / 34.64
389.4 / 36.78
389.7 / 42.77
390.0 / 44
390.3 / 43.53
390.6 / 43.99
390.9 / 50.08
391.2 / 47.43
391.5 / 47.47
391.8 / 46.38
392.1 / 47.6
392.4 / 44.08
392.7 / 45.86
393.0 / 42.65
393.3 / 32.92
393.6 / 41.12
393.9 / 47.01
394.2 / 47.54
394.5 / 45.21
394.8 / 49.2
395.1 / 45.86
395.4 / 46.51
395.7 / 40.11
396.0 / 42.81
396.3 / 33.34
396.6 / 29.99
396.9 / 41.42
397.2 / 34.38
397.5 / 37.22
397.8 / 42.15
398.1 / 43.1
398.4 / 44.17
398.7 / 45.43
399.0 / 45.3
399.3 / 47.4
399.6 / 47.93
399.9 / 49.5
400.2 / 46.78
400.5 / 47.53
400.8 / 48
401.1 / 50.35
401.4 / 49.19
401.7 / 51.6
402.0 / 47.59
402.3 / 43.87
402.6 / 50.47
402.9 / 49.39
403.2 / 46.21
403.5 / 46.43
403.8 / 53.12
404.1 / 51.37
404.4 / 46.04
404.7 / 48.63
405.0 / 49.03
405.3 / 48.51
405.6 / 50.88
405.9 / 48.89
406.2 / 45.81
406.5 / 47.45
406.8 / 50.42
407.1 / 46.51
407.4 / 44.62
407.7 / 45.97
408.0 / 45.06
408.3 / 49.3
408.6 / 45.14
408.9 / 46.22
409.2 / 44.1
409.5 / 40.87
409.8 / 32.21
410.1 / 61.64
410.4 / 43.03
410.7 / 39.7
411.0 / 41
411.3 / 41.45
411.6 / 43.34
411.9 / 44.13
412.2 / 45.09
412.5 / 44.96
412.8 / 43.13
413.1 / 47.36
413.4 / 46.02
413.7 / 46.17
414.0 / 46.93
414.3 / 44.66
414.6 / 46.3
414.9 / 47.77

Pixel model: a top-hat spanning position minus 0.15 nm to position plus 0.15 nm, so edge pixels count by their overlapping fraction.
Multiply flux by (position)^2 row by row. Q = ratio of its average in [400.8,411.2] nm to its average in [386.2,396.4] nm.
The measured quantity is 1.1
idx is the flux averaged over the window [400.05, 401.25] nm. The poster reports 48.2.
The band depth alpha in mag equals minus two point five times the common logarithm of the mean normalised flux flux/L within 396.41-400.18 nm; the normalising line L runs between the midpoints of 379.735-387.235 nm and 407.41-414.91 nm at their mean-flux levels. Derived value 0.05 mag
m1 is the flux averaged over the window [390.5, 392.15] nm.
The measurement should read 47.2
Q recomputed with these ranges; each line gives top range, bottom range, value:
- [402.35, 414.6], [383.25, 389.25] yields 1.17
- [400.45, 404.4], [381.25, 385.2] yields 1.31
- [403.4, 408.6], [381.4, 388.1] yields 1.21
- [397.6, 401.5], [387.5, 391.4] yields 1.14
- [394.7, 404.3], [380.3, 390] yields 1.12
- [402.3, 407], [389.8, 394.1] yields 1.16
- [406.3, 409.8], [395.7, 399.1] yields 1.20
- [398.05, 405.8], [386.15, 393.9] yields 1.15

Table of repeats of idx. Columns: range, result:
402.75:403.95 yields 48.8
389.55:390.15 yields 43.4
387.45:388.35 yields 43.1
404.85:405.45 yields 48.8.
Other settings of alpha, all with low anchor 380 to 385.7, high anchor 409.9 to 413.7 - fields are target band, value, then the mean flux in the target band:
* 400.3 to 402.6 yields -0.107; 48.4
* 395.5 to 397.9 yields 0.150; 37.8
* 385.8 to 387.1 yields -0.232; 52.4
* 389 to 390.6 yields 0.047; 40.9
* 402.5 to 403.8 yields -0.107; 48.6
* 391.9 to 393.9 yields 0.004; 42.8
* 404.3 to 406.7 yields -0.093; 48.2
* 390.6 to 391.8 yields -0.114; 47.5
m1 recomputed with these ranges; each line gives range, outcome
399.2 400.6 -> 47.9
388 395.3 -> 43.8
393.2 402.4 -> 44.1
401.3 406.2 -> 48.7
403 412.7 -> 46.2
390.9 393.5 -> 44.6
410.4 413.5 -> 43.6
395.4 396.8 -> 37.8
